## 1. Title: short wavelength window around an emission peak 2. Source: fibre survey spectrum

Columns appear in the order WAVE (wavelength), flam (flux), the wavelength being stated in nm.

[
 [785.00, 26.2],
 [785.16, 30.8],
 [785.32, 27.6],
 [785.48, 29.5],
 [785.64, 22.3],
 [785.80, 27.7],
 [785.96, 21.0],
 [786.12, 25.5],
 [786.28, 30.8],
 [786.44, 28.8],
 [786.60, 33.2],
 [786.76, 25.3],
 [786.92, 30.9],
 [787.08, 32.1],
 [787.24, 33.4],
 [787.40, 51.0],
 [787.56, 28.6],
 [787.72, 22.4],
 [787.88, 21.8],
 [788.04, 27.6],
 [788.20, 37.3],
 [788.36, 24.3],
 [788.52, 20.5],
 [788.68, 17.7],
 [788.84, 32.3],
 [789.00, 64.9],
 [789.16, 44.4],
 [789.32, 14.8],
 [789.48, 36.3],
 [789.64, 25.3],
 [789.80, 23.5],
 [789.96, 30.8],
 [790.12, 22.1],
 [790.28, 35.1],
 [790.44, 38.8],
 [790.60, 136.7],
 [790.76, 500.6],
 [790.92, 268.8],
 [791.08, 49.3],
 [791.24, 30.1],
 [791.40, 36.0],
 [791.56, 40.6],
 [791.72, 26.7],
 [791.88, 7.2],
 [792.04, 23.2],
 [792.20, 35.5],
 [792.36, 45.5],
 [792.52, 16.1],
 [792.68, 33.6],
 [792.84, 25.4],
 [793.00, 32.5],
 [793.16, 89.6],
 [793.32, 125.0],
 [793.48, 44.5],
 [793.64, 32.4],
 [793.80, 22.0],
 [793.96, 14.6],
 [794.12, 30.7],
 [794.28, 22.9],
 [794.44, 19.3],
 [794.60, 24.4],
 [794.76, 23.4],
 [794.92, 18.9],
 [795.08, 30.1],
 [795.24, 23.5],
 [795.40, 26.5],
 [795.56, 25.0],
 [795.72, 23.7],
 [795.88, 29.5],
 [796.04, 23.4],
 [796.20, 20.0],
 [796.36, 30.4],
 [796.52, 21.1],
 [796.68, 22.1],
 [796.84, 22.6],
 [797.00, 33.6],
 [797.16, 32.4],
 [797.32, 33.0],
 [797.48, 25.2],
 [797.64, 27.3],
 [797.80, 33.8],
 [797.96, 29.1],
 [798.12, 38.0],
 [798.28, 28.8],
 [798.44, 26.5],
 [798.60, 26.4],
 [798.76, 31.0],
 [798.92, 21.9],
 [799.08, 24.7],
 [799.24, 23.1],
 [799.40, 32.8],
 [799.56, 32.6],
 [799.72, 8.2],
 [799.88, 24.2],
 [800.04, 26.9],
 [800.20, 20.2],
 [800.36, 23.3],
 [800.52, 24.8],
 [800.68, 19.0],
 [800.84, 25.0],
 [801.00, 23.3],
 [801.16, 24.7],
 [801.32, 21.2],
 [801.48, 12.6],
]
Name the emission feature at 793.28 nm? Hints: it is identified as [N II] 6583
